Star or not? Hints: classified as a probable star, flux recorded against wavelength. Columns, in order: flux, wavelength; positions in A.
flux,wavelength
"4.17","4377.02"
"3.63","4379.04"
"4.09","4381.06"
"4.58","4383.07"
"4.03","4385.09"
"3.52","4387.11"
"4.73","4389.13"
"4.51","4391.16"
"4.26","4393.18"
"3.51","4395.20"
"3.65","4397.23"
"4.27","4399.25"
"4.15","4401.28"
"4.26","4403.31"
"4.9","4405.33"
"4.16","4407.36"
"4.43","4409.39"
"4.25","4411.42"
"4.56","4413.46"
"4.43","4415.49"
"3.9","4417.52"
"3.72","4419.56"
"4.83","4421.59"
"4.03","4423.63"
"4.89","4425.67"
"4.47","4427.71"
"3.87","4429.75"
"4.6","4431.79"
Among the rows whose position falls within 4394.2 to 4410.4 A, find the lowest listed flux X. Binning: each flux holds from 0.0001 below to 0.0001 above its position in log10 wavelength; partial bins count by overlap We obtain 3.51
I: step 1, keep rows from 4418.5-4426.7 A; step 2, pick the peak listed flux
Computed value 4.89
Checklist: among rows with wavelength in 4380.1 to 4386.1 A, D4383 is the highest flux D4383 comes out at 4.58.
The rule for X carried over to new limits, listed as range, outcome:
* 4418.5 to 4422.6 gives 3.72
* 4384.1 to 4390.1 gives 3.52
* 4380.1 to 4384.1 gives 4.09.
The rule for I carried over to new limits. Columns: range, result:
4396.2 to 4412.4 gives 4.9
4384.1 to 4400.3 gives 4.73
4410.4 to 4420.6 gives 4.56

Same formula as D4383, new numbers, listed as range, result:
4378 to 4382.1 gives 4.09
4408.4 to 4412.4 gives 4.43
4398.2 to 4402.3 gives 4.27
